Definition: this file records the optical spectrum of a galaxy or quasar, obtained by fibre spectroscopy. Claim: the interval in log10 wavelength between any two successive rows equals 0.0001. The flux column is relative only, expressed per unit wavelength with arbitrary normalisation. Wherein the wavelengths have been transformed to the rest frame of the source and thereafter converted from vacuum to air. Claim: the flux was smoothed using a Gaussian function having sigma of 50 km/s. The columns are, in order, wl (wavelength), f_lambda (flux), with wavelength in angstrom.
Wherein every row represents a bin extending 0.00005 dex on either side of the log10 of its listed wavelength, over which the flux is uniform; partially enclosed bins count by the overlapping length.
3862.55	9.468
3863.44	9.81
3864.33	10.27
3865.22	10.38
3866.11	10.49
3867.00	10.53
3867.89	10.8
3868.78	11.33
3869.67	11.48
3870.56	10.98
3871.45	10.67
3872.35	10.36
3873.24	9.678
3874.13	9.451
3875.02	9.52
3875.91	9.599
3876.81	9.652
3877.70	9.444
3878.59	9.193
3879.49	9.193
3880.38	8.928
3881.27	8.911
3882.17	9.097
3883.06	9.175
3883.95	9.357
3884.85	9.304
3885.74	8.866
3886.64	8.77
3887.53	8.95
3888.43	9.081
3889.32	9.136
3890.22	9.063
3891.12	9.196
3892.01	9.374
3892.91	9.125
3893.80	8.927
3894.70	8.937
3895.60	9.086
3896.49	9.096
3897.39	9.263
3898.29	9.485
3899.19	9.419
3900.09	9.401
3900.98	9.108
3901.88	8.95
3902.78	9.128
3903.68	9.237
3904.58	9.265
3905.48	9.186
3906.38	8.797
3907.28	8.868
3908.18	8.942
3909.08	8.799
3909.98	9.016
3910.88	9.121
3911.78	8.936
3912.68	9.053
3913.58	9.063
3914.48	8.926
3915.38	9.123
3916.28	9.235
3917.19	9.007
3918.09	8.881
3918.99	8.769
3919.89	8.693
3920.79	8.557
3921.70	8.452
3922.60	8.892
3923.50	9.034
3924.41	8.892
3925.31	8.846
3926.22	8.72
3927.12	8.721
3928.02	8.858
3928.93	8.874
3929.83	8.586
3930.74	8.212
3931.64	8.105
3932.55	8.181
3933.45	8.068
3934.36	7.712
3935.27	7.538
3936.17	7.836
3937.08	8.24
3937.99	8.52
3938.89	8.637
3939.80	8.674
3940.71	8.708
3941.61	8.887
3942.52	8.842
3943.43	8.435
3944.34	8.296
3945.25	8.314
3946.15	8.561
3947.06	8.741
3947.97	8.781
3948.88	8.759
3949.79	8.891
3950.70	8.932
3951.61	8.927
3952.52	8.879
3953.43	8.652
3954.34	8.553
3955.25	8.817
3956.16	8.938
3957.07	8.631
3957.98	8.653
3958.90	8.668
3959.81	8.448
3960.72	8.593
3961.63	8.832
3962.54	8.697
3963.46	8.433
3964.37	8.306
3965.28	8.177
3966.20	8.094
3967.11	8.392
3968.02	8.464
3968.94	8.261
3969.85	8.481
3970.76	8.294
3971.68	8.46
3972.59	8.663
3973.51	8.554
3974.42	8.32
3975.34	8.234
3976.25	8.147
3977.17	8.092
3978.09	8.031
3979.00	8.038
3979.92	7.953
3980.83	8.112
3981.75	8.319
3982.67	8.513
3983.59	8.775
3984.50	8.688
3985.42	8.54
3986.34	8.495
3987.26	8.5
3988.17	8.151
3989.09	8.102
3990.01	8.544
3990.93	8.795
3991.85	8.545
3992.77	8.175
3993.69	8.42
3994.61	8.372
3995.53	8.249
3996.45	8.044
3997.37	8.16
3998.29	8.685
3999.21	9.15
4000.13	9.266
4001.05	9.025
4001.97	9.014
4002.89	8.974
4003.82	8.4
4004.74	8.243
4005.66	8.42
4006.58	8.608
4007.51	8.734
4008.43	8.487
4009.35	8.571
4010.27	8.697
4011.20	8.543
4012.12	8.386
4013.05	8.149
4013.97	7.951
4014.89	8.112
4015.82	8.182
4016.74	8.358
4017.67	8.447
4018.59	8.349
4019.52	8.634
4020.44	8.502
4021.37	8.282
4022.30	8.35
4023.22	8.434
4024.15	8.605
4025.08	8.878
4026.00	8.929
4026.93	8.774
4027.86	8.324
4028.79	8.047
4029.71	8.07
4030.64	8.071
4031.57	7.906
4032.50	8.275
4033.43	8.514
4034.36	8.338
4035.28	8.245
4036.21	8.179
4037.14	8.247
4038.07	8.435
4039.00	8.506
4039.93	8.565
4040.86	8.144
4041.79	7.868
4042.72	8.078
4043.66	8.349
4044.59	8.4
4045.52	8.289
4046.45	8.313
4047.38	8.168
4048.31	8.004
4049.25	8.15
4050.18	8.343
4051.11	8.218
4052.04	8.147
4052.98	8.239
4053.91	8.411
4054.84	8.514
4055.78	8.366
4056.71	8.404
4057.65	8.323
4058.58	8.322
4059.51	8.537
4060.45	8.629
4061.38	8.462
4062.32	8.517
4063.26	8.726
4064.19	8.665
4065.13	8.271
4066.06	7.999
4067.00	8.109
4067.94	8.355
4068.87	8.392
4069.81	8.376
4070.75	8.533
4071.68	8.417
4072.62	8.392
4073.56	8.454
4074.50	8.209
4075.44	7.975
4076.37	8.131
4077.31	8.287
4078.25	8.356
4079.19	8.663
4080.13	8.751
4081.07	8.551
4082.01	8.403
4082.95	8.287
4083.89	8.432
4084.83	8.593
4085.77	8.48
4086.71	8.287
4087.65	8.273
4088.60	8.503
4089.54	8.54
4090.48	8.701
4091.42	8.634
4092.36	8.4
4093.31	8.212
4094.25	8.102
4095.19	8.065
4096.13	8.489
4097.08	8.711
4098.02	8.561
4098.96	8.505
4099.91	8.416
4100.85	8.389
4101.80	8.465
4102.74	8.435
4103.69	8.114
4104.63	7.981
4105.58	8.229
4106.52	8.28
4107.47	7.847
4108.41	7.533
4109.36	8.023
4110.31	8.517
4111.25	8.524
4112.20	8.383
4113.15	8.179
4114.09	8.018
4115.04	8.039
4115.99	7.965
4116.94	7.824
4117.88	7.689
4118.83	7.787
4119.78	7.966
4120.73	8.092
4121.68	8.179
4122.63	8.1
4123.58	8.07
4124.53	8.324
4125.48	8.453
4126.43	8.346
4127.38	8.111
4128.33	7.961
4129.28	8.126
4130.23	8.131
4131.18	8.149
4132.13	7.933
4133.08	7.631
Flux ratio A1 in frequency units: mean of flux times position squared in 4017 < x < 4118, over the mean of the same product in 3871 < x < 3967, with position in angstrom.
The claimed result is 1.01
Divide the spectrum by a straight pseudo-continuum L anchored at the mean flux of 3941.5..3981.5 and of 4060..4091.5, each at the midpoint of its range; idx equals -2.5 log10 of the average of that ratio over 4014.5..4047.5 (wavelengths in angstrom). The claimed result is 0.01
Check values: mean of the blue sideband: 8.5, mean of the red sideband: 8.42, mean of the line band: 8.34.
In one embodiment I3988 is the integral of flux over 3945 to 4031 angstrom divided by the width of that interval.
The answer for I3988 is 8.49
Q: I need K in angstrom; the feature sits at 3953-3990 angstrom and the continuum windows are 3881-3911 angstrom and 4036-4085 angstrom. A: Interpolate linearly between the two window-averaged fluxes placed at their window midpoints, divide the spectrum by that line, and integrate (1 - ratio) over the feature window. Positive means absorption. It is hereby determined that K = 1.4 angstrom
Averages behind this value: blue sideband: 9.1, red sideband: 8.35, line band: 8.43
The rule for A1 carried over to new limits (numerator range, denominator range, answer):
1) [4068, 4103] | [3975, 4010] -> 1.04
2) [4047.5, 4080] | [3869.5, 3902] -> 0.98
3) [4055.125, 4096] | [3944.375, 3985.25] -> 1.04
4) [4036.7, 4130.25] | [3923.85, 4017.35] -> 1.03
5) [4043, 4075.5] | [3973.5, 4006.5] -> 1.02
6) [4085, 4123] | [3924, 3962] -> 1.04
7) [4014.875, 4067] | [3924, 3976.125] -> 1.03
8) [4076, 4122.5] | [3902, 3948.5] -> 1.04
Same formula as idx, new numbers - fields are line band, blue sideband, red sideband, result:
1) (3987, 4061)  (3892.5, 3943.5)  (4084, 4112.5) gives 0.017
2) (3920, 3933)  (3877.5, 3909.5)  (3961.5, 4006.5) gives 0.028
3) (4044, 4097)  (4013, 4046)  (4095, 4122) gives -0.016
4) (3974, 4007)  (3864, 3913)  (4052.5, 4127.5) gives 0.053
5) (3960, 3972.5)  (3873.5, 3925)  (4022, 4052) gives 0.035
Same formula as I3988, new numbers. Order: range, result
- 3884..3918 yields 9.09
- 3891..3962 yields 8.79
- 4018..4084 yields 8.36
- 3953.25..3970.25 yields 8.53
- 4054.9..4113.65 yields 8.37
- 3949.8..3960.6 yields 8.74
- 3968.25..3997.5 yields 8.35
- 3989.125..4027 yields 8.52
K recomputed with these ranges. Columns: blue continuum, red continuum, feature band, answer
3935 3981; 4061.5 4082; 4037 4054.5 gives 0.3 angstrom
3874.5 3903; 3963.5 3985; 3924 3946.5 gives 0.7 angstrom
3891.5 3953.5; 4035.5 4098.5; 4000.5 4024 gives 0.1 angstrom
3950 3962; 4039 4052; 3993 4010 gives -0.2 angstrom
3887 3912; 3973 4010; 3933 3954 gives 0.7 angstrom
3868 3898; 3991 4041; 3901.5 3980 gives 3.5 angstrom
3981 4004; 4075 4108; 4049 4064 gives 0.1 angstrom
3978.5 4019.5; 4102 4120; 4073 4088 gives -0.4 angstrom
